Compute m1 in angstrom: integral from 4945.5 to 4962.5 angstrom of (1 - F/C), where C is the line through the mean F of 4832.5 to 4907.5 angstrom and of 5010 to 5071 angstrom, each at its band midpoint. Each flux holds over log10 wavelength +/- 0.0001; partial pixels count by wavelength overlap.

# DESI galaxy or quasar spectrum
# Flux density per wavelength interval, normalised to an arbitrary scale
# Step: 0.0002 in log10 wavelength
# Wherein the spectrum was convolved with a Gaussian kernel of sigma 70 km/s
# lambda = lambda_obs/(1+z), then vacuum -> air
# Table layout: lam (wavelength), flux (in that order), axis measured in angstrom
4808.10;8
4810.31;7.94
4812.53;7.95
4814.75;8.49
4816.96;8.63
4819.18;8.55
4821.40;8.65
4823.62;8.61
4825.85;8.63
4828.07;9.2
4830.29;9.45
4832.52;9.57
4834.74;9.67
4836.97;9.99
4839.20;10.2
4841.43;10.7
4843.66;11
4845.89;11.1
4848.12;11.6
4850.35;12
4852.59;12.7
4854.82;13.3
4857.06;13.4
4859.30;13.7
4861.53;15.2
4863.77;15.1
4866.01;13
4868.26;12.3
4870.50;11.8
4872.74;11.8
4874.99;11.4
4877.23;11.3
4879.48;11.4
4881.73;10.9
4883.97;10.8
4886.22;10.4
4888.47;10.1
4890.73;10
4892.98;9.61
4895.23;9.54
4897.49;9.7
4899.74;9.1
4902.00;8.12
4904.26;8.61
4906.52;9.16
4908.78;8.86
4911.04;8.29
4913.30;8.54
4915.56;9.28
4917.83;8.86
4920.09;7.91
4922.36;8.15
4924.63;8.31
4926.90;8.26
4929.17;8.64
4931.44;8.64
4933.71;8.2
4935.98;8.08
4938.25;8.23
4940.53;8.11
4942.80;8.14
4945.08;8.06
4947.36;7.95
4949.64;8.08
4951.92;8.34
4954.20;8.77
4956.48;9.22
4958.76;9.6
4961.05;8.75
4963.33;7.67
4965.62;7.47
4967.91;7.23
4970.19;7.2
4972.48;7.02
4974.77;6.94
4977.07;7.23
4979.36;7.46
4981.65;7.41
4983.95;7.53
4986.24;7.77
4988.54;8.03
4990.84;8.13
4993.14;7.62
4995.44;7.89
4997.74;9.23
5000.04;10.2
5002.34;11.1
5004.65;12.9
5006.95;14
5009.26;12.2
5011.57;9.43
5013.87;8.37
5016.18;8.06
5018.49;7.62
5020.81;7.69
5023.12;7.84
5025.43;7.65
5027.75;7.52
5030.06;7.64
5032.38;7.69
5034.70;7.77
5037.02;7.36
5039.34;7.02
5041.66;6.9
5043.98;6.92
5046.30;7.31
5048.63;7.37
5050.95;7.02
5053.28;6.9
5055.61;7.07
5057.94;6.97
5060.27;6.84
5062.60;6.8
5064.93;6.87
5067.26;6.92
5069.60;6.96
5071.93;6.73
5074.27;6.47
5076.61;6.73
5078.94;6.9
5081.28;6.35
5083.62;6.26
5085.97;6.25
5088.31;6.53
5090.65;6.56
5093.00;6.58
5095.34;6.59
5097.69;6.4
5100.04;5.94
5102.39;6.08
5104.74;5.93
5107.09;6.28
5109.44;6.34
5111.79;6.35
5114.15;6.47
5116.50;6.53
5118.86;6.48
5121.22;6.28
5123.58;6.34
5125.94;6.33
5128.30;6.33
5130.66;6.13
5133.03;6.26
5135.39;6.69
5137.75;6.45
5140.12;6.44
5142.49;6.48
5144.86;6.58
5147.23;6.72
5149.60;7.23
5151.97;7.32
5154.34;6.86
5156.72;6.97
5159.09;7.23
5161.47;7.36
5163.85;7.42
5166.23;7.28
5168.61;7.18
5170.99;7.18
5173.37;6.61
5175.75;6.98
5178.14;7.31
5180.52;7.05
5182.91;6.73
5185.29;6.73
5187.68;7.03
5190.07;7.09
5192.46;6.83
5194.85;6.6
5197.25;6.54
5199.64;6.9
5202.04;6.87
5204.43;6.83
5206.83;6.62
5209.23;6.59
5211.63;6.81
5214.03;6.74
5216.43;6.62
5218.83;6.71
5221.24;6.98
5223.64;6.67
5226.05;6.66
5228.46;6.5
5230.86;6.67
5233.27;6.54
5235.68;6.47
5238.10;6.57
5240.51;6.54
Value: 1.2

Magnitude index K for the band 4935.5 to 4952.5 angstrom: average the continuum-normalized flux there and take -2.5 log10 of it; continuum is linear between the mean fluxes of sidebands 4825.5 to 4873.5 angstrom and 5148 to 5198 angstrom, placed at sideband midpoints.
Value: 0.26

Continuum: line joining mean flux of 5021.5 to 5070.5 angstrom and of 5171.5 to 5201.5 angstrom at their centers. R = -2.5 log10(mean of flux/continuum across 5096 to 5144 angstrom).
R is 0.11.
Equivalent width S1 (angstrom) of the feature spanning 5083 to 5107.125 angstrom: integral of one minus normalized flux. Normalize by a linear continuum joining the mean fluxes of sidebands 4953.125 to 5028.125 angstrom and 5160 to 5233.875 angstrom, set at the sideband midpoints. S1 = 4.4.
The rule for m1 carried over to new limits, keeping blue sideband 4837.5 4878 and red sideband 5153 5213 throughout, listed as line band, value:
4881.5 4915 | 6.4 angstrom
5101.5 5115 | 3.2 angstrom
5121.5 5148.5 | 4.5 angstrom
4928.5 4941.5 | 3.2 angstrom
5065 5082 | 3.9 angstrom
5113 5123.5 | 2.1 angstrom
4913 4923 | 2.4 angstrom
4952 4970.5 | 4.0 angstrom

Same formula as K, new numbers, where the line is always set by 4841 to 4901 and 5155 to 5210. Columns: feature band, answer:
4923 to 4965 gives 0.25 mag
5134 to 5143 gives 0.17 mag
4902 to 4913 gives 0.27 mag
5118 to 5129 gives 0.23 mag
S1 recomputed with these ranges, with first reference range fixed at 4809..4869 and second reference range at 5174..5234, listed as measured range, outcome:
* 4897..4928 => 4.1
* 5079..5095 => 3.2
